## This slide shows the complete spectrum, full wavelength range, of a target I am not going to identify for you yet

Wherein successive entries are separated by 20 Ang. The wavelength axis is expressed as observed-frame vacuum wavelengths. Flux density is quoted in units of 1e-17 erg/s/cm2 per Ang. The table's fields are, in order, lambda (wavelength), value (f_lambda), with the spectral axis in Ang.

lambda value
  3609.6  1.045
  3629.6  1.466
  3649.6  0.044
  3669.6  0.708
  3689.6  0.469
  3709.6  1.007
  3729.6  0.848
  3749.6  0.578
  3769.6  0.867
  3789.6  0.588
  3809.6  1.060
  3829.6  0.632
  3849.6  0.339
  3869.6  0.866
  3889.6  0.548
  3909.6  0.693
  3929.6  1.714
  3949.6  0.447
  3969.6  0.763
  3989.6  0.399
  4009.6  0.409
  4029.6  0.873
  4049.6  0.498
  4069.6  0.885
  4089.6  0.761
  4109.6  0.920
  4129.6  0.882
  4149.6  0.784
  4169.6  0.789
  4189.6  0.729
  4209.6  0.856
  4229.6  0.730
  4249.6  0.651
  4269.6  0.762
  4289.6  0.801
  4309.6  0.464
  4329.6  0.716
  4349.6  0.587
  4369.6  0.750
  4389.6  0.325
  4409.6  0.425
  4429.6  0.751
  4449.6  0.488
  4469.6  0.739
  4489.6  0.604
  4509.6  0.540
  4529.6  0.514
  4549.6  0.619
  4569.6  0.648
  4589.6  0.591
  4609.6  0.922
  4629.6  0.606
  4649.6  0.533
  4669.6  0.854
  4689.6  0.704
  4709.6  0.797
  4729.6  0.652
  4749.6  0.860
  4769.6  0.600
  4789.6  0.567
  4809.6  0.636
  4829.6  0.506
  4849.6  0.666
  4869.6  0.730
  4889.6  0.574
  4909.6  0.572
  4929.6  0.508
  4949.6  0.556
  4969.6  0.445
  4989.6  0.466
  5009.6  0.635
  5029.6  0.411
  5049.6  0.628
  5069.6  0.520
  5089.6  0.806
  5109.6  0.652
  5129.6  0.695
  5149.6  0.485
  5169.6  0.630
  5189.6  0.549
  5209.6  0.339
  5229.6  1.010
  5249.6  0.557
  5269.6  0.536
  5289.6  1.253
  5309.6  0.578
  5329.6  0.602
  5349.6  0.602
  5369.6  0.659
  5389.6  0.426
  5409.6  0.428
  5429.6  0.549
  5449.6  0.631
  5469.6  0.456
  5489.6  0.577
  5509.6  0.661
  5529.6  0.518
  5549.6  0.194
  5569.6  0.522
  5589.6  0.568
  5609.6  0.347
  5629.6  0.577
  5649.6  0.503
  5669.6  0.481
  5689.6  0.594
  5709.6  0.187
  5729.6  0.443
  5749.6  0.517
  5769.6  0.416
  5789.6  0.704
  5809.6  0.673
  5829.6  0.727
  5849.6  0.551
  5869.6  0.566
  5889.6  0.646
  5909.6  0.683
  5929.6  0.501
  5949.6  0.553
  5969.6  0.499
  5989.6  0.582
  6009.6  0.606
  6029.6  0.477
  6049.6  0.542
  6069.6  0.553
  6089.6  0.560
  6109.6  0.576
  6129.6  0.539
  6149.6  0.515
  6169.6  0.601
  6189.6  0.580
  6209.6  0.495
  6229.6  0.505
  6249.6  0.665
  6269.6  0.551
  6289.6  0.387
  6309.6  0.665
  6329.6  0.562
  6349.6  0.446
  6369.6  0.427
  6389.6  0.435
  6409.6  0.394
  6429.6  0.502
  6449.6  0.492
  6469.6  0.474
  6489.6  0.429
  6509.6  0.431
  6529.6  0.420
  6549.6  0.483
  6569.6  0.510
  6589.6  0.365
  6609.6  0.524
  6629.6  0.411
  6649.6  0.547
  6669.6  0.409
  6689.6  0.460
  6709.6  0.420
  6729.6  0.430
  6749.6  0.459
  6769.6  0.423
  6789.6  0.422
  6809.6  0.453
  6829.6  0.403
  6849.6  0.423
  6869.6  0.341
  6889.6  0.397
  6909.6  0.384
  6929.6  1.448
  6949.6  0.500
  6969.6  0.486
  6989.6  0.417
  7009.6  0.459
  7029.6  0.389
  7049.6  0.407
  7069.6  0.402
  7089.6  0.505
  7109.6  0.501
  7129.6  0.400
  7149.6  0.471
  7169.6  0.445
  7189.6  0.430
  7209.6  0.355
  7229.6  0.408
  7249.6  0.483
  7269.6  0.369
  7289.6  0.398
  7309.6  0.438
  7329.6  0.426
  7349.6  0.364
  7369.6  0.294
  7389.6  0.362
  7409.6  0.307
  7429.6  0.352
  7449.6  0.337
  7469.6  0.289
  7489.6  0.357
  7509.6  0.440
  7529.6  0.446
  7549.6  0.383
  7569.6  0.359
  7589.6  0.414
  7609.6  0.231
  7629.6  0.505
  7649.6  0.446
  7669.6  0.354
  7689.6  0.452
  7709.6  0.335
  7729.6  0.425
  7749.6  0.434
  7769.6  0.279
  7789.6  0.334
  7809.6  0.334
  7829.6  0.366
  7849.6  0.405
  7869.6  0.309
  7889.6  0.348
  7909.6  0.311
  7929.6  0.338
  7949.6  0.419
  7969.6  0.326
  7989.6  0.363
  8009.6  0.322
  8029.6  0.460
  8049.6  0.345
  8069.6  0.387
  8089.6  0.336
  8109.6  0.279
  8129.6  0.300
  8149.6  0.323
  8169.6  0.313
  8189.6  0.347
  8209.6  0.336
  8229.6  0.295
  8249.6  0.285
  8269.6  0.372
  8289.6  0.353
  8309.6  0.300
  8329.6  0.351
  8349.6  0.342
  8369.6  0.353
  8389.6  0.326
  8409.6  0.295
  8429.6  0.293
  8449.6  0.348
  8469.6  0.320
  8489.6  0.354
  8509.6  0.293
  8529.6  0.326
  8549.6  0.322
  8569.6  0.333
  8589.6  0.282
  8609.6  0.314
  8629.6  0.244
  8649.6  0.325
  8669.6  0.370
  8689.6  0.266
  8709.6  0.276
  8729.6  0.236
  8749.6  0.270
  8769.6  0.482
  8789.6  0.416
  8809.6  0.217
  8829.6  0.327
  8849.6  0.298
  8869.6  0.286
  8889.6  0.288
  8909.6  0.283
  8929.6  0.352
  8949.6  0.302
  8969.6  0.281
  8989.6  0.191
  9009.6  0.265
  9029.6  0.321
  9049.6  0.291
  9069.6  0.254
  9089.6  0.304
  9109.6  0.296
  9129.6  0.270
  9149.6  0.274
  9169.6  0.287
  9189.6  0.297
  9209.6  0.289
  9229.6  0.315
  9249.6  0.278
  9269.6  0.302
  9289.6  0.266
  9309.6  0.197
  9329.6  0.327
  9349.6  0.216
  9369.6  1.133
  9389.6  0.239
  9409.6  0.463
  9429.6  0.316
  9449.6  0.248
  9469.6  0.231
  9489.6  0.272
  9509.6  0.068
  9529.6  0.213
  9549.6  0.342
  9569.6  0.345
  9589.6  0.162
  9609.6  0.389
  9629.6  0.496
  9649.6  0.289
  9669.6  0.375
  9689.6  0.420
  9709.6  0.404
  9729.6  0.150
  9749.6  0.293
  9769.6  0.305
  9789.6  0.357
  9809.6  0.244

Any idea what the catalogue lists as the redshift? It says 0.055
